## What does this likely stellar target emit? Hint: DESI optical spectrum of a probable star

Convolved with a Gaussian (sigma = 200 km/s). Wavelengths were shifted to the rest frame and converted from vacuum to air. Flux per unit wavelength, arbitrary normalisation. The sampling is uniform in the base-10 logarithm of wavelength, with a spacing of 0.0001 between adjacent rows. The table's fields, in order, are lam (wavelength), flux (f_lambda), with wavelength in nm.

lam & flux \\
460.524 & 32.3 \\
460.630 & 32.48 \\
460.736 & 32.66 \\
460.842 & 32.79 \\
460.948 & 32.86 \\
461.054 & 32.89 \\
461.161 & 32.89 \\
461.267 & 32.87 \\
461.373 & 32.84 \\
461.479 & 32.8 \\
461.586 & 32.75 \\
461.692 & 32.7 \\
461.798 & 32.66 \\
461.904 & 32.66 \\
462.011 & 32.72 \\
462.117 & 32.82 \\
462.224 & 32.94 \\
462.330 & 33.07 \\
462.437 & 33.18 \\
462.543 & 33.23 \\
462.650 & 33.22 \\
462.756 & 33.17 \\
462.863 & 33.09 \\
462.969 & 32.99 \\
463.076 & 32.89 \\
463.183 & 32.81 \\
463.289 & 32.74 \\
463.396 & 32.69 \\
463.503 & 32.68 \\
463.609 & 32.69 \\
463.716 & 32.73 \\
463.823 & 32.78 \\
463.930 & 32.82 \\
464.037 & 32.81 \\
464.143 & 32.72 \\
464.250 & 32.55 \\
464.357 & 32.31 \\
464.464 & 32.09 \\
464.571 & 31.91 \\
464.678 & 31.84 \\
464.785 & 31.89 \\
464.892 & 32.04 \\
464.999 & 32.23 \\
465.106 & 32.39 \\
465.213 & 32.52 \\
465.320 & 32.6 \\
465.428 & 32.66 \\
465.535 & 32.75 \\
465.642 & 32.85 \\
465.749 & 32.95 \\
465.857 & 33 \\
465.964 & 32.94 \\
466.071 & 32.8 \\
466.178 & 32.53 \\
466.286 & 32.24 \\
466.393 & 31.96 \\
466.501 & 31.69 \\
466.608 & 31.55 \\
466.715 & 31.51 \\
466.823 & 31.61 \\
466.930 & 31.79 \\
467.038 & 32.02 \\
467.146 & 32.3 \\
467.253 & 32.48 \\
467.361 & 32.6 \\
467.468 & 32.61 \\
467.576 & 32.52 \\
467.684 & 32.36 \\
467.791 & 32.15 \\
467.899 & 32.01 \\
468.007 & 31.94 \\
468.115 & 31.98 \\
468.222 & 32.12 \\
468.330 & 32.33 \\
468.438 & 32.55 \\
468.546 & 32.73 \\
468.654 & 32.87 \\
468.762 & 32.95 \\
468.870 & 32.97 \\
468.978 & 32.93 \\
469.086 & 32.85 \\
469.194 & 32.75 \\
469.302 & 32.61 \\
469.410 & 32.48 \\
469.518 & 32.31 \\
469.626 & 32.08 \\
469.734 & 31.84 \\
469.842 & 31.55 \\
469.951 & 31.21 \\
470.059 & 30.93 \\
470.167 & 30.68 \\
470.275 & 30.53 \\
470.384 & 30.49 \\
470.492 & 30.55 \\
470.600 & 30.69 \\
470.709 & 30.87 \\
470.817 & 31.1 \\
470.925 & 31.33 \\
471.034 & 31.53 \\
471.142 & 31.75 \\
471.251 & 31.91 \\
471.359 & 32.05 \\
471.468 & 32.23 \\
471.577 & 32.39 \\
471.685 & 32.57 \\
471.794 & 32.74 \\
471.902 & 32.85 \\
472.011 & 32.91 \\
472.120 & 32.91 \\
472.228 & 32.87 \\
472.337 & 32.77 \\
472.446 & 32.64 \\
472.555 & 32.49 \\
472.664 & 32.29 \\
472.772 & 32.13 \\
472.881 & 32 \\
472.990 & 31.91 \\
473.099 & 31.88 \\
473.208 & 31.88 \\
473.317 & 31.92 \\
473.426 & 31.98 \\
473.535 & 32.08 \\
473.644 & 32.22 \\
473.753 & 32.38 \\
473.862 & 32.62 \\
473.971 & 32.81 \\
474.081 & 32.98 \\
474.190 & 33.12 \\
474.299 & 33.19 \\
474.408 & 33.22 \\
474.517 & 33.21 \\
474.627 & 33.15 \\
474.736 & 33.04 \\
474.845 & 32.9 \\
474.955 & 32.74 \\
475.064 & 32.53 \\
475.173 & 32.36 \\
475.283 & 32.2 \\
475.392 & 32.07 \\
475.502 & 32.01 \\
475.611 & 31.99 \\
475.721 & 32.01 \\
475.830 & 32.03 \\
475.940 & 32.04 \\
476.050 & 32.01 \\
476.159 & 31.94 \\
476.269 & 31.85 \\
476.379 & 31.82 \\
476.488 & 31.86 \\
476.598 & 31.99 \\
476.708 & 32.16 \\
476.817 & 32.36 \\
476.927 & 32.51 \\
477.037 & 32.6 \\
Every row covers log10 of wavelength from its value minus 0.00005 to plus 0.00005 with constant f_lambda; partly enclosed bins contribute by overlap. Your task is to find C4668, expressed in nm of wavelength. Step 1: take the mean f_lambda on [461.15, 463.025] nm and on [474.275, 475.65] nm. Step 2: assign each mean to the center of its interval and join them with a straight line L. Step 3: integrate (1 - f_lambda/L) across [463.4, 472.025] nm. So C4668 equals 0.17 nm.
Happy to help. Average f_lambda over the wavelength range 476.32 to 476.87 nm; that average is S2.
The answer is 32.1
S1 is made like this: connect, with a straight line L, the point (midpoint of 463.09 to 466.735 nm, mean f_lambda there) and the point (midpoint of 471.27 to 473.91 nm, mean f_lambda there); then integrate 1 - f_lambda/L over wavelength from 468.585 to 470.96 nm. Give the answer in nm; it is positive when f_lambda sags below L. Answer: 0.05 nm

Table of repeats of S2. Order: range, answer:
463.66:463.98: 32.7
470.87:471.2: 31.5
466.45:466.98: 31.7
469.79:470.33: 30.9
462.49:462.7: 33.2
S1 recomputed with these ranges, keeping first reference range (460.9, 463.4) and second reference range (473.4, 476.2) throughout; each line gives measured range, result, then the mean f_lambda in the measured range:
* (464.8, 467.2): 0.03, 32.3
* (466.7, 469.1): 0.03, 32.4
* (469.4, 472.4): 0.08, 31.8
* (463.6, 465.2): 0.02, 32.4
